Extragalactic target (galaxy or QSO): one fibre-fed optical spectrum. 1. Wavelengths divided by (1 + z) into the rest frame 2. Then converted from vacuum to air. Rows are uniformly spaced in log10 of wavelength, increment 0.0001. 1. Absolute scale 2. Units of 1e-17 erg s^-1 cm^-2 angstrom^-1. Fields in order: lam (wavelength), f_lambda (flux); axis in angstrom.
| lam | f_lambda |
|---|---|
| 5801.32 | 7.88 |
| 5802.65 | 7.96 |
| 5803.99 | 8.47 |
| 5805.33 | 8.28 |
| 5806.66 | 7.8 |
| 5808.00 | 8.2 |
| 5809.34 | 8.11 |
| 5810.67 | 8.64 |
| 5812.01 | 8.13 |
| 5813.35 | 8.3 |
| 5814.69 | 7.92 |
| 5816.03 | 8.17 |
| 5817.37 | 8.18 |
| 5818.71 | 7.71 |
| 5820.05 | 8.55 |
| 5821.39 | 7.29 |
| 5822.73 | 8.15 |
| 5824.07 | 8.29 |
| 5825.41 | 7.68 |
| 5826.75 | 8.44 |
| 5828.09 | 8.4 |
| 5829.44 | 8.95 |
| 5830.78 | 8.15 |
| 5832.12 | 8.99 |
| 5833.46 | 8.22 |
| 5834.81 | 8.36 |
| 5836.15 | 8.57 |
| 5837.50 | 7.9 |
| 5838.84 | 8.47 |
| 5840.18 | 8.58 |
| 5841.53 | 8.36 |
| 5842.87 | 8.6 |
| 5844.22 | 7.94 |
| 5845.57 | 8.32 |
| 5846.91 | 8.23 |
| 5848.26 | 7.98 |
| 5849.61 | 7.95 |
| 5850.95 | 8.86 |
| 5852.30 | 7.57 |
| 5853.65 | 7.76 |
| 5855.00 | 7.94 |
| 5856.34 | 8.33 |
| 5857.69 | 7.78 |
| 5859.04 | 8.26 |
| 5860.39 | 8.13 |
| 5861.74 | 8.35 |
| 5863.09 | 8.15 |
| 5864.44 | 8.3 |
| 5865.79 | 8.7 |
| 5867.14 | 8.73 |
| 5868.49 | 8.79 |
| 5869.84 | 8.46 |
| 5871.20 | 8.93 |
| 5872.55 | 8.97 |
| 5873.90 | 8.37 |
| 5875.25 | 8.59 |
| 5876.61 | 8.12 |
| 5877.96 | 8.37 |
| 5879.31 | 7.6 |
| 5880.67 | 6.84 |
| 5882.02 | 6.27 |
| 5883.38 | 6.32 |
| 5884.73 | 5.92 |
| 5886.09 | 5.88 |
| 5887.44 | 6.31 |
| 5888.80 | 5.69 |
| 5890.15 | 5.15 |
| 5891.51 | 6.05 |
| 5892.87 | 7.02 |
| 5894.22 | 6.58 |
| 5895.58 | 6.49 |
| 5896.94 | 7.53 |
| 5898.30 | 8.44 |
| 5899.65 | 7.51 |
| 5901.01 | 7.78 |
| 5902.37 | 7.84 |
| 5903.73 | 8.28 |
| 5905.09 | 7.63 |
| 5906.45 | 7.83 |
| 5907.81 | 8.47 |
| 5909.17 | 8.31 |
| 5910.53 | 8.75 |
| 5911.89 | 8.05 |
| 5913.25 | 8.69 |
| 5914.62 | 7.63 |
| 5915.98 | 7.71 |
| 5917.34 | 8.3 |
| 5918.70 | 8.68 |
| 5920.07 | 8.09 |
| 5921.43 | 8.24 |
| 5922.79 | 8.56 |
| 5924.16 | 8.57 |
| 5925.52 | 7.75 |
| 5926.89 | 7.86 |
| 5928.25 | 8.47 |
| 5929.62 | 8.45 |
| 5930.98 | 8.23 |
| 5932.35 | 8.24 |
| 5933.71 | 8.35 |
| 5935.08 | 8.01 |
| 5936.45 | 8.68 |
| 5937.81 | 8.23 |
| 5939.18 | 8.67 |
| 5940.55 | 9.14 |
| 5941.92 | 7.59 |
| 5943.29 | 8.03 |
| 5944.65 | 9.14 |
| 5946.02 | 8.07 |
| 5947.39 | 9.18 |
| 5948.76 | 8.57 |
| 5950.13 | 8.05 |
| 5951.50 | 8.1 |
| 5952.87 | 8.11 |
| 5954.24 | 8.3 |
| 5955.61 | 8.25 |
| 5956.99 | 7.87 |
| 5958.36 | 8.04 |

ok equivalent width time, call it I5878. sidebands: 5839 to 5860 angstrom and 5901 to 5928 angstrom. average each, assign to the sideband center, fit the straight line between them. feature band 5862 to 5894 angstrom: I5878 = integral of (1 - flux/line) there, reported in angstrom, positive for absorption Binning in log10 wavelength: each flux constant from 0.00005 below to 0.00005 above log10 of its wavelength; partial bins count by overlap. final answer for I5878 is 2.8 angstrom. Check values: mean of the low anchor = 8.17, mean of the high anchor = 8.16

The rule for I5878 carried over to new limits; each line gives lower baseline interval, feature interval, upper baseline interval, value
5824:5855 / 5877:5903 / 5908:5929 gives 4.5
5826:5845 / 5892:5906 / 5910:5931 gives 1.3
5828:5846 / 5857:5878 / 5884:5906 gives -2.3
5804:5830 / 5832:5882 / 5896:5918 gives -0.8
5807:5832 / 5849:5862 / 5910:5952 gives 0.2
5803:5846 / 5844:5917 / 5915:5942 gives 4.6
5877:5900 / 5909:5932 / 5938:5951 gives -1.6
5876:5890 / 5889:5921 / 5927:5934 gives -0.9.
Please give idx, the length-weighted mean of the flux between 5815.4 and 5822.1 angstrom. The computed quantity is 7.98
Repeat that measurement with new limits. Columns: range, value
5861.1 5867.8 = 8.45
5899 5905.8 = 7.8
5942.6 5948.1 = 8.61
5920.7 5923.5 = 8.4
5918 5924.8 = 8.42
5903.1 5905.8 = 7.95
